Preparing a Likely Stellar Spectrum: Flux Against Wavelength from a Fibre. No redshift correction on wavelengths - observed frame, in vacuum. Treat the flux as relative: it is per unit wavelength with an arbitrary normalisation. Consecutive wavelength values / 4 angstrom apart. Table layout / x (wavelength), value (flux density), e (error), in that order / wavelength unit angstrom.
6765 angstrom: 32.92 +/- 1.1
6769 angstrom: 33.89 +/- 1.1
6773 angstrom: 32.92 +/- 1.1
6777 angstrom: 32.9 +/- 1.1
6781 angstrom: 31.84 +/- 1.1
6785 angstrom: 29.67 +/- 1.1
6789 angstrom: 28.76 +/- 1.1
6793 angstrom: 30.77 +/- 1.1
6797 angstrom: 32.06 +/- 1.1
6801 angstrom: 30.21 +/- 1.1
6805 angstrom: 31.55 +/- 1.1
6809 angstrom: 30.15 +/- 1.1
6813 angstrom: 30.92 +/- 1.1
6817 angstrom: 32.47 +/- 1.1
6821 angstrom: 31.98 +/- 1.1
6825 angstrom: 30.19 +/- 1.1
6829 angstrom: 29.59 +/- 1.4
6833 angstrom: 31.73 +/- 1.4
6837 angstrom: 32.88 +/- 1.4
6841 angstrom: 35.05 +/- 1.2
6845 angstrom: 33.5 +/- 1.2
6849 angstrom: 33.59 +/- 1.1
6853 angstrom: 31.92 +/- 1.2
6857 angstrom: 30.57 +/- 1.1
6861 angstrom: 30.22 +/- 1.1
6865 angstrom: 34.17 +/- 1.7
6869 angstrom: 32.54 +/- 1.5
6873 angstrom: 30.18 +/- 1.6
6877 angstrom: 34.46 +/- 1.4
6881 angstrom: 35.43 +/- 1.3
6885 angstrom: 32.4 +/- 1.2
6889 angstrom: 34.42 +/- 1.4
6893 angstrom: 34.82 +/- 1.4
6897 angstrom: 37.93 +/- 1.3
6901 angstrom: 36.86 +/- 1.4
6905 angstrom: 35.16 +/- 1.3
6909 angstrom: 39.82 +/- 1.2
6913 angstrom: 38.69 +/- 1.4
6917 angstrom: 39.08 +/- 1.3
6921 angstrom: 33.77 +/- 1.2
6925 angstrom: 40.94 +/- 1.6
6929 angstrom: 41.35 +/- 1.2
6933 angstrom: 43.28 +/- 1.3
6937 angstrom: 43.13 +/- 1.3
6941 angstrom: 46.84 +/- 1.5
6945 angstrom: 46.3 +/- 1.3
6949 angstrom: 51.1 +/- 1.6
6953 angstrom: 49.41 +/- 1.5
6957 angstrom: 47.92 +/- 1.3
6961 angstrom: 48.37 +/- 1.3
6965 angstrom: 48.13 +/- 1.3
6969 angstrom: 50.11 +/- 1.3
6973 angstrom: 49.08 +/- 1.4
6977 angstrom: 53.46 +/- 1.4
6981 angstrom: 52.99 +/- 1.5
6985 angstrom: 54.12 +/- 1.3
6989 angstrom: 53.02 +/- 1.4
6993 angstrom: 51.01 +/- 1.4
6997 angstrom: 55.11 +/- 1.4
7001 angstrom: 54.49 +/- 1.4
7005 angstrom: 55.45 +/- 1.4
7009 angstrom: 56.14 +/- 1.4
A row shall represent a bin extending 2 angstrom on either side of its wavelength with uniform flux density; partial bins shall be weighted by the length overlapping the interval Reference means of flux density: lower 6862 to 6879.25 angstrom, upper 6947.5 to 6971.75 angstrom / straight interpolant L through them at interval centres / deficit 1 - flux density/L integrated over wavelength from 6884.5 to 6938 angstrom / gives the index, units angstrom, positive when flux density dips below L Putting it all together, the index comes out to 2.9 angstrom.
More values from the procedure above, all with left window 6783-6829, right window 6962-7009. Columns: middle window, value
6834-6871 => 3.7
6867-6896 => 4.6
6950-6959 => 0.0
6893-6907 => 1.9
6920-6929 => 1.3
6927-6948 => 1.0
